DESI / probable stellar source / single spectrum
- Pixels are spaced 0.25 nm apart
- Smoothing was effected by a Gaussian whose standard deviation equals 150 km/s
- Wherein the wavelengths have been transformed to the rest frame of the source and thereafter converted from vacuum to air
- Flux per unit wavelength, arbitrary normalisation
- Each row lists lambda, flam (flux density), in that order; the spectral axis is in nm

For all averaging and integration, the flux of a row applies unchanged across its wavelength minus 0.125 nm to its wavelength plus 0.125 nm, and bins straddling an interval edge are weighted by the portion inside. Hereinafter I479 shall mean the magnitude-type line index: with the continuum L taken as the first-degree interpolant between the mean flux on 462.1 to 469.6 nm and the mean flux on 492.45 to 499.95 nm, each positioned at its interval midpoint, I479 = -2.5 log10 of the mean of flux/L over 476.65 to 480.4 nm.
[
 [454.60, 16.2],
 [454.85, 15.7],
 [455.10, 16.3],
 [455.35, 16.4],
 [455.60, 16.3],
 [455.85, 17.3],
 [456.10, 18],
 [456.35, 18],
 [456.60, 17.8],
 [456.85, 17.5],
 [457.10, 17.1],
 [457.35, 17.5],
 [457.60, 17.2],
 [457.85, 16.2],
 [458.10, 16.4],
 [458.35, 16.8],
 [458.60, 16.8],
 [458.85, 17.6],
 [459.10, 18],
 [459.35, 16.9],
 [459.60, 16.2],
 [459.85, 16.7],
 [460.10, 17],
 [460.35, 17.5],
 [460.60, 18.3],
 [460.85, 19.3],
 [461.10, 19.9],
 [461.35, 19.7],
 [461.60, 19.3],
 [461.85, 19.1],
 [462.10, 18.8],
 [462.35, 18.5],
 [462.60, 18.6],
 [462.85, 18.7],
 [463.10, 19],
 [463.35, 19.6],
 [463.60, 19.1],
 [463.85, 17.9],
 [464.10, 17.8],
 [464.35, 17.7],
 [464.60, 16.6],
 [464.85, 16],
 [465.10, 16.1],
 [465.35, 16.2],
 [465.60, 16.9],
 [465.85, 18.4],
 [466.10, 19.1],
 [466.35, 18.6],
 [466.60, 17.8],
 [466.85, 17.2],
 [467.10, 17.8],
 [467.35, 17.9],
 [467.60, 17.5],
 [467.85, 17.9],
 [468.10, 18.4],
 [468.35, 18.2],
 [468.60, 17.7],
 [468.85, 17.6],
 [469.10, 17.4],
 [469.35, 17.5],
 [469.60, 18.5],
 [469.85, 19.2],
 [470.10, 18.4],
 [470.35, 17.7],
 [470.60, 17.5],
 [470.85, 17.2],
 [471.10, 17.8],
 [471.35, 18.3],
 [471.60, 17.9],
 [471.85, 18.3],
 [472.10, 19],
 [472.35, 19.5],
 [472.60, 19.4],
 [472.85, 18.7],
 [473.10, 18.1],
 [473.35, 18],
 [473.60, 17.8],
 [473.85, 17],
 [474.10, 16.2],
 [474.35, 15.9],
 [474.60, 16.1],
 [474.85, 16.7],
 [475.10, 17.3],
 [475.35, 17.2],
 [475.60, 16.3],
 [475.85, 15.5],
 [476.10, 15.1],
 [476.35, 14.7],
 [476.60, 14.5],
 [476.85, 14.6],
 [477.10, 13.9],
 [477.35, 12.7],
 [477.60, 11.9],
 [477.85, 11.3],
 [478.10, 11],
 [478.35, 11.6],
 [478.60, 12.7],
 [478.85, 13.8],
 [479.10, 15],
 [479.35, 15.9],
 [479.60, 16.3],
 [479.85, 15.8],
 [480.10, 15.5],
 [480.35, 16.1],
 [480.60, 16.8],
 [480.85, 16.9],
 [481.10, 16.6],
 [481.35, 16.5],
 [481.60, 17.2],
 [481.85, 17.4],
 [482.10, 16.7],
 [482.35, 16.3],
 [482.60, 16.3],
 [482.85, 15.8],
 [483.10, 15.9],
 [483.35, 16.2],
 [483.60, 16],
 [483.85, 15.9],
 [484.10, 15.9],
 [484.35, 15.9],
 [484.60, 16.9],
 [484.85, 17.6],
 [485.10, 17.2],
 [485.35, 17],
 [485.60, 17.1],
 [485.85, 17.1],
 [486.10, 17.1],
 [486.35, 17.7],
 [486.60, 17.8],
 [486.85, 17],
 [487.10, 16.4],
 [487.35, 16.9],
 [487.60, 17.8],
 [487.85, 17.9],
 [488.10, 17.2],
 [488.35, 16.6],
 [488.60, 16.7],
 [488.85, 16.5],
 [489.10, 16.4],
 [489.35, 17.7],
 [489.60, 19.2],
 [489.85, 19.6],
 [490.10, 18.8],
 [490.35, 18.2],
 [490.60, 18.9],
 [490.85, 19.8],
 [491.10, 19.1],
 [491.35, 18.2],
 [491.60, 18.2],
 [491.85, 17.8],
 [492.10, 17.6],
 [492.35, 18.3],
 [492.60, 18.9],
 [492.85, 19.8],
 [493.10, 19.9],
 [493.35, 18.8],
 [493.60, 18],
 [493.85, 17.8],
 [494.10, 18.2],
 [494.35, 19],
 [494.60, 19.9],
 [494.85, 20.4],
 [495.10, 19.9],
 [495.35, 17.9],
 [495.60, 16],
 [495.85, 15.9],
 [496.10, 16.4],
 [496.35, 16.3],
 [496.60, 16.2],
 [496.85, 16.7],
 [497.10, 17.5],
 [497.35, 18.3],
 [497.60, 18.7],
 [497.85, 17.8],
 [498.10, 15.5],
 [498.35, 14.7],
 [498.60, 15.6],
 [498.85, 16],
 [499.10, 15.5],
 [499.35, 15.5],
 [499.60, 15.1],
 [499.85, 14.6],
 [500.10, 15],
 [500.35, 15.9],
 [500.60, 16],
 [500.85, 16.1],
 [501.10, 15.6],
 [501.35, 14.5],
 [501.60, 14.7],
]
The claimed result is 0.26 mag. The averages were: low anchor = 17.9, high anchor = 17.4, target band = 13.8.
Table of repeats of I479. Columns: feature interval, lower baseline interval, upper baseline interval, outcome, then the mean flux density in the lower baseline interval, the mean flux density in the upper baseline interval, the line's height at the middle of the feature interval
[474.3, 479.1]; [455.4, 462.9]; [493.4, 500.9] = 0.21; 17.7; 16.9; 17.4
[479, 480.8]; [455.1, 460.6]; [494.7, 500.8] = 0.06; 17.1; 16.6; 16.8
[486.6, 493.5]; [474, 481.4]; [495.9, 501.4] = -0.16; 15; 16.1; 15.6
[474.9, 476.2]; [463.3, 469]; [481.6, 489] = 0.06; 17.7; 16.8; 17.3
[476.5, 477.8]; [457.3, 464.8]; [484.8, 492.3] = 0.31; 17.9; 17.7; 17.8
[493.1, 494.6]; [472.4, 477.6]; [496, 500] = -0.15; 16.2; 16.3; 16.3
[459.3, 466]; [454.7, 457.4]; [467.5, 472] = -0.03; 17.1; 18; 17.5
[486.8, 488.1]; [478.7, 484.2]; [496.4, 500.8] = -0.07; 16.1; 16.2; 16.1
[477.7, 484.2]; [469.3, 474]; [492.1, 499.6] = 0.16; 18.2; 17.5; 17.9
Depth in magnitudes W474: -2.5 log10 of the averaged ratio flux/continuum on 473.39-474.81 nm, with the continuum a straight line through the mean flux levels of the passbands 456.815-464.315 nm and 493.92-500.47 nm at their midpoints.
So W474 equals 0.055 mag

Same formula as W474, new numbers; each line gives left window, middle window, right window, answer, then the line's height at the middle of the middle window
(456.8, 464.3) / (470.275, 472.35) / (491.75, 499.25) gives -0.01 mag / 17.9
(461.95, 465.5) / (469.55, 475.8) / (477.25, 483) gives -0.09 mag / 16.4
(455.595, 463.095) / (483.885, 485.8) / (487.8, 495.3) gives 0.10 mag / 18.3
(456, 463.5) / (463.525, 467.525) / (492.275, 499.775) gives 0.02 mag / 17.9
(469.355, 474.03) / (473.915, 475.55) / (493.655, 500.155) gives 0.09 mag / 18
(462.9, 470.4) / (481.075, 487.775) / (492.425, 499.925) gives 0.05 mag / 17.6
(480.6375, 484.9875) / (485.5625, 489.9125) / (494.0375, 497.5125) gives -0.02 mag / 17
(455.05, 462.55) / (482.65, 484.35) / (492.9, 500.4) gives 0.09 mag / 17.3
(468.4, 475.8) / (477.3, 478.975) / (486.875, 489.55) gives 0.40 mag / 17.5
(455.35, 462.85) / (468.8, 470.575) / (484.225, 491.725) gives -0.02 mag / 17.7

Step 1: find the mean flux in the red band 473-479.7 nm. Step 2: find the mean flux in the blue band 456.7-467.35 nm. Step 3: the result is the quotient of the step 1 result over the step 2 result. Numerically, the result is 0.8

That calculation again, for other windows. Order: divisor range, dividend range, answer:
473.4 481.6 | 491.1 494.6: 1.22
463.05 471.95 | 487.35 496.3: 1.02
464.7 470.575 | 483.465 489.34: 0.95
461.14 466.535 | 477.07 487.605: 0.87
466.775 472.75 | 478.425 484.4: 0.88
